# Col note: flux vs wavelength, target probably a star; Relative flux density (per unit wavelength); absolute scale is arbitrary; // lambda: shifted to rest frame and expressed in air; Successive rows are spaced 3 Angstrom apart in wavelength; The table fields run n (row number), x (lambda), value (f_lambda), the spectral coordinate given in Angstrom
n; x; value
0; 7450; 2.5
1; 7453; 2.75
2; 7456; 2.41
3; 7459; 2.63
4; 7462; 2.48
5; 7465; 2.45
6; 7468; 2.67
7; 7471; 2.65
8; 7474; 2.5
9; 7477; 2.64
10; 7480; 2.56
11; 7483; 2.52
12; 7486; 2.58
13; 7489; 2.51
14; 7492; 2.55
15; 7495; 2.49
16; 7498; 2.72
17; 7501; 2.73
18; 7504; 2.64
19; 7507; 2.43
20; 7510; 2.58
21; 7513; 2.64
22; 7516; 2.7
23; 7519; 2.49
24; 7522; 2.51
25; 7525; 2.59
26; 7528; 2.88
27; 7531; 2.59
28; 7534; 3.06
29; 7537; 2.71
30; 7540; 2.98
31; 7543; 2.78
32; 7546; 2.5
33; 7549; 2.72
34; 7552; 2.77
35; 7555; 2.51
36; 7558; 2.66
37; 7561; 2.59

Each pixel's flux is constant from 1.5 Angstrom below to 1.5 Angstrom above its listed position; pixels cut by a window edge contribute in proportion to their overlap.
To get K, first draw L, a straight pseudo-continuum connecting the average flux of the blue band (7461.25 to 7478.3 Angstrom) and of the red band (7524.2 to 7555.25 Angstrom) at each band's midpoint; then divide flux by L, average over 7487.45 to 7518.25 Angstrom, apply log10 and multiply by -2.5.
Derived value 0.02 mag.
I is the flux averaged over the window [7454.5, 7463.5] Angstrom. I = 2.51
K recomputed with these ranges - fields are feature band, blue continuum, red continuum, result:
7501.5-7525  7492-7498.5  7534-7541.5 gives 0.05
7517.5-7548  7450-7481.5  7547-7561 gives -0.03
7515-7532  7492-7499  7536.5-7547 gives 0.03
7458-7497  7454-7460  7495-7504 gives 0.02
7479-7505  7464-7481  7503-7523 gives -0.01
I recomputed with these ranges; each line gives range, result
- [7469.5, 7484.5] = 2.57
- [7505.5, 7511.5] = 2.51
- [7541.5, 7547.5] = 2.64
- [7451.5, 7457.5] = 2.58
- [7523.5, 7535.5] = 2.78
